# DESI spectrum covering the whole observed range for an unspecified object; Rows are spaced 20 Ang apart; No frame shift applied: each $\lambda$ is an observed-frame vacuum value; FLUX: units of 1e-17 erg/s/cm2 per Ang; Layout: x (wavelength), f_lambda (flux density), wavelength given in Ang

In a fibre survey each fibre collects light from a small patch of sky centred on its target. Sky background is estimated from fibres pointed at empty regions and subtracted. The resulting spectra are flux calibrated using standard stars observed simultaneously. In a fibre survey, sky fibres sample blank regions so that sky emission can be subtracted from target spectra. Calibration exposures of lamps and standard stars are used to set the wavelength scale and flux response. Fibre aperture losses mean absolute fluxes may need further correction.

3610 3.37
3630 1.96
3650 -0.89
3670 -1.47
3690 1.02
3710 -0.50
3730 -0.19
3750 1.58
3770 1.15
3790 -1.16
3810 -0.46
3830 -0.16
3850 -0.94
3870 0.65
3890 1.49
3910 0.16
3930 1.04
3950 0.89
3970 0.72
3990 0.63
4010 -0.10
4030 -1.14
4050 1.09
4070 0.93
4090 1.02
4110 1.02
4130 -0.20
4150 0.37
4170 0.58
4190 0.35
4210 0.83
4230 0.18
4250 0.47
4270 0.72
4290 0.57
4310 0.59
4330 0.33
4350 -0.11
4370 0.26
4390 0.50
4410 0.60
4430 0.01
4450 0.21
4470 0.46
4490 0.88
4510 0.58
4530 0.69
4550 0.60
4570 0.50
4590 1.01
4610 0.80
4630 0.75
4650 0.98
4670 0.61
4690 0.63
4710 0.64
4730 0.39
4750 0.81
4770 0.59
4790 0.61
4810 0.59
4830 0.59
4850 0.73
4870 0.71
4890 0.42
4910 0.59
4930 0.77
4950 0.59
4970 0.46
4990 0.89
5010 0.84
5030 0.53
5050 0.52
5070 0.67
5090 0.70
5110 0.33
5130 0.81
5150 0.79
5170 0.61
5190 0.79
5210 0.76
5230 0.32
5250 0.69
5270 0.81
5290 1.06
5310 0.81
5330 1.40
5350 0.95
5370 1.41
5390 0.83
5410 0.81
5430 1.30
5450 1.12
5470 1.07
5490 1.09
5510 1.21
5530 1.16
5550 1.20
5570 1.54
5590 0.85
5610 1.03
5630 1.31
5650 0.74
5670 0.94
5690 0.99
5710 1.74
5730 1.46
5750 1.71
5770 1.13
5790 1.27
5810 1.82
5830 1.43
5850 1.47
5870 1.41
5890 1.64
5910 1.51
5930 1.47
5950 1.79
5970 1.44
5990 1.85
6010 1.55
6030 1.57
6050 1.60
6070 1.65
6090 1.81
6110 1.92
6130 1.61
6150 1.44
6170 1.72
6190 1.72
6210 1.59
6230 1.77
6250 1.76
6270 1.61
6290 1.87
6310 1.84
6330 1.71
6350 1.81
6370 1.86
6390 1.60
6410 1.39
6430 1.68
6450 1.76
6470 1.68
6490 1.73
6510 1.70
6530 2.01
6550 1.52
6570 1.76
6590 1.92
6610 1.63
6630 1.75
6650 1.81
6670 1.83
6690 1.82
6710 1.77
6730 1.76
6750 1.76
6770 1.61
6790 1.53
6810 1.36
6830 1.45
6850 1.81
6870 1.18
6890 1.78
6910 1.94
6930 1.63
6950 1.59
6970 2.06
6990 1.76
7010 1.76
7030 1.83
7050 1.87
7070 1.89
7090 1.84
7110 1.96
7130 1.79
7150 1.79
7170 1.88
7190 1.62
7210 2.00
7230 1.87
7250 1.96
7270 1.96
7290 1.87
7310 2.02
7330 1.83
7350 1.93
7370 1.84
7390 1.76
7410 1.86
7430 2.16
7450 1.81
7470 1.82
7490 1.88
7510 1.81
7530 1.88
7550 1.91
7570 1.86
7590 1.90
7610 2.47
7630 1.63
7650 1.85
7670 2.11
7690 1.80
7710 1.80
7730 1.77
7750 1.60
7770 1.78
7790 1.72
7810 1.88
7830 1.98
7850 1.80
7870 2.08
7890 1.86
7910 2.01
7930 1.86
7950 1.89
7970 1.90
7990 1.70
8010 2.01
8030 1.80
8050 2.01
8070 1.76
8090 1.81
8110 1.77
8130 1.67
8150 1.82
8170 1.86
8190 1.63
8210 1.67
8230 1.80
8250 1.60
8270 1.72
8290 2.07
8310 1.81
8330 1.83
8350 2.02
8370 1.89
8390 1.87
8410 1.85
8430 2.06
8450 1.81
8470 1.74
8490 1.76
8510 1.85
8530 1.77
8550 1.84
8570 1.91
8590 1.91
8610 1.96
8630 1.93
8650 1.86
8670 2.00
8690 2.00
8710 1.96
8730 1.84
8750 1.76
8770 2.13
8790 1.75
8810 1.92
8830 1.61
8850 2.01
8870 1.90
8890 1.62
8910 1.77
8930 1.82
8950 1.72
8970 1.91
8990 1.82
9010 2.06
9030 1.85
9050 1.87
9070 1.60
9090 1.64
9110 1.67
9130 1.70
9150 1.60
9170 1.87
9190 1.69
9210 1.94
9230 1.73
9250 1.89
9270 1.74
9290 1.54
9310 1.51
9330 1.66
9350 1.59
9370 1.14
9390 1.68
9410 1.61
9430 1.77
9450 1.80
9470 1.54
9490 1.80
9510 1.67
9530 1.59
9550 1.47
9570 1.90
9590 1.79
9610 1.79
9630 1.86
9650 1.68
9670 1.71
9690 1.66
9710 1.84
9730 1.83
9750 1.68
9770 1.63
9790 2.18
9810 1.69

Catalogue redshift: 0.32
